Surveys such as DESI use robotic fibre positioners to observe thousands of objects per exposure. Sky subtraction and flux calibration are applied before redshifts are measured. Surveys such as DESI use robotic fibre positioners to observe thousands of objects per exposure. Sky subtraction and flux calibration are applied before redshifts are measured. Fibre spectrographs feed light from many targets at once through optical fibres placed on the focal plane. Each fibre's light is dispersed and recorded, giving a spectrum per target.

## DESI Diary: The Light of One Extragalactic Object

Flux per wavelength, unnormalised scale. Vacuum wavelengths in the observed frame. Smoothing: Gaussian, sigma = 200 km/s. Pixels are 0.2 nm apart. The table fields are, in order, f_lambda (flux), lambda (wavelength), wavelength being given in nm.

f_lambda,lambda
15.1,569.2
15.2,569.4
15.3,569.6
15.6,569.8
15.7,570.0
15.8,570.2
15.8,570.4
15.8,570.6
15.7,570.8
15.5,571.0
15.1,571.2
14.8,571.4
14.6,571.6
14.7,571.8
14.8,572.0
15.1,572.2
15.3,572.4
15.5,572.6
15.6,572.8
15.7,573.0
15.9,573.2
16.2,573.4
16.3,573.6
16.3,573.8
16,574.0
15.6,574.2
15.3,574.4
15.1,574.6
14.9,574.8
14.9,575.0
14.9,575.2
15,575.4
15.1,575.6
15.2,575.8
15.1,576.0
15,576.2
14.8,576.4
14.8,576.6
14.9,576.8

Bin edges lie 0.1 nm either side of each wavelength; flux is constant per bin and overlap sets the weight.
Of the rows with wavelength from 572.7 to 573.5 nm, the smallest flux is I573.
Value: 15.6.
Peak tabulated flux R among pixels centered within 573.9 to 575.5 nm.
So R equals 16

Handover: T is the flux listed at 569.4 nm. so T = 15.2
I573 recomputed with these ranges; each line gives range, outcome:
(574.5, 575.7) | 14.9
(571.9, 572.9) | 14.8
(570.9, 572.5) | 14.6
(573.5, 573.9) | 16.3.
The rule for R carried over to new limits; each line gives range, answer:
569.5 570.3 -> 15.8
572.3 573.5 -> 16.2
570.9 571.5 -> 15.5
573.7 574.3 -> 16.3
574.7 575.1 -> 14.9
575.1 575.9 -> 15.2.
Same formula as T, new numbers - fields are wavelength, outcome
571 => 15.5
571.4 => 14.8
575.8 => 15.2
